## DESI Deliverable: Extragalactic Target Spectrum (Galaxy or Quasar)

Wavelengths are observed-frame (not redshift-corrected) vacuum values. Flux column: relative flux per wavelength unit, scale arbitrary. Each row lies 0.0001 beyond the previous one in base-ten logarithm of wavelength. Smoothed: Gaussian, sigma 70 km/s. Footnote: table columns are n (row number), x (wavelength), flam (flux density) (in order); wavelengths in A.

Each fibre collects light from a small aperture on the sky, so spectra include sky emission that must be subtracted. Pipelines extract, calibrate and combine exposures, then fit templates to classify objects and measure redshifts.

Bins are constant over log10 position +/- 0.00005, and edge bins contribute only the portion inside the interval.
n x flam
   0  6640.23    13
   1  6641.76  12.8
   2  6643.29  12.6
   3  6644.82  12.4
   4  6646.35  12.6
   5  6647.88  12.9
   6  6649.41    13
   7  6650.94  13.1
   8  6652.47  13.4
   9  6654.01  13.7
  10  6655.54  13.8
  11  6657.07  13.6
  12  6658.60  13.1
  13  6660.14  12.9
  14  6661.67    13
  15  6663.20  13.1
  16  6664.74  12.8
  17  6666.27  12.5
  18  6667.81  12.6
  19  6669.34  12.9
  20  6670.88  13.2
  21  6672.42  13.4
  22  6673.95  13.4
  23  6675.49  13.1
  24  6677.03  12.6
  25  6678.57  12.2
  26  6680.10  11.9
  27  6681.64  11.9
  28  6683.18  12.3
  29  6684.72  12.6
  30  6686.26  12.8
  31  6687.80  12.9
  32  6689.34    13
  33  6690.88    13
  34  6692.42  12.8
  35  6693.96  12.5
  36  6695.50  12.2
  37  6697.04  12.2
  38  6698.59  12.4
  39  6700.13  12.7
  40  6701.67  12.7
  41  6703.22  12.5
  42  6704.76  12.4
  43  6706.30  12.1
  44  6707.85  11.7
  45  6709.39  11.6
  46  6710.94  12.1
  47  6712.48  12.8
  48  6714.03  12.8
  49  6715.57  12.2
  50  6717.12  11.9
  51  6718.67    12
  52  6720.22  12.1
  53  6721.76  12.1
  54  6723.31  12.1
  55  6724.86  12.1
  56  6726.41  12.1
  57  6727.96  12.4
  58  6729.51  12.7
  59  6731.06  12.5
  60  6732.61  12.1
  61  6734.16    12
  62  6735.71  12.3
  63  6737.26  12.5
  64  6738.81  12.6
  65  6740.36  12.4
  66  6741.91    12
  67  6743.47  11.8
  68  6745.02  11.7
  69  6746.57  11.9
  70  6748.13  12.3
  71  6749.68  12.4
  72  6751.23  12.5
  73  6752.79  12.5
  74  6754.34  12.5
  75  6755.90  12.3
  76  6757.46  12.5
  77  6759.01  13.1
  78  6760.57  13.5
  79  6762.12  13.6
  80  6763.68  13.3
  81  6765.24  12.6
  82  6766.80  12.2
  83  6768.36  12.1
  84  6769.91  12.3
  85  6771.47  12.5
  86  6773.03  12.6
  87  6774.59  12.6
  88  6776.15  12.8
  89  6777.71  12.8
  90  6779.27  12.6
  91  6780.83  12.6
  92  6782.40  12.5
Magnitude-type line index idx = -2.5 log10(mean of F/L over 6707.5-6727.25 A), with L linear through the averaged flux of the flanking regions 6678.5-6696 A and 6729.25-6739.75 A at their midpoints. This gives 0.03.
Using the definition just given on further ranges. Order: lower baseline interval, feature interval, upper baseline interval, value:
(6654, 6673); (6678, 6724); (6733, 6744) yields 0.03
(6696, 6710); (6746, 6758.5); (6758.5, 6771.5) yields 0.03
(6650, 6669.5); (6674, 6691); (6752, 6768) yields 0.04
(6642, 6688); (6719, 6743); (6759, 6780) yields 0.05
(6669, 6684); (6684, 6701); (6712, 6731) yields -0.01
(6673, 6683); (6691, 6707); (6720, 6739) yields 0.00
